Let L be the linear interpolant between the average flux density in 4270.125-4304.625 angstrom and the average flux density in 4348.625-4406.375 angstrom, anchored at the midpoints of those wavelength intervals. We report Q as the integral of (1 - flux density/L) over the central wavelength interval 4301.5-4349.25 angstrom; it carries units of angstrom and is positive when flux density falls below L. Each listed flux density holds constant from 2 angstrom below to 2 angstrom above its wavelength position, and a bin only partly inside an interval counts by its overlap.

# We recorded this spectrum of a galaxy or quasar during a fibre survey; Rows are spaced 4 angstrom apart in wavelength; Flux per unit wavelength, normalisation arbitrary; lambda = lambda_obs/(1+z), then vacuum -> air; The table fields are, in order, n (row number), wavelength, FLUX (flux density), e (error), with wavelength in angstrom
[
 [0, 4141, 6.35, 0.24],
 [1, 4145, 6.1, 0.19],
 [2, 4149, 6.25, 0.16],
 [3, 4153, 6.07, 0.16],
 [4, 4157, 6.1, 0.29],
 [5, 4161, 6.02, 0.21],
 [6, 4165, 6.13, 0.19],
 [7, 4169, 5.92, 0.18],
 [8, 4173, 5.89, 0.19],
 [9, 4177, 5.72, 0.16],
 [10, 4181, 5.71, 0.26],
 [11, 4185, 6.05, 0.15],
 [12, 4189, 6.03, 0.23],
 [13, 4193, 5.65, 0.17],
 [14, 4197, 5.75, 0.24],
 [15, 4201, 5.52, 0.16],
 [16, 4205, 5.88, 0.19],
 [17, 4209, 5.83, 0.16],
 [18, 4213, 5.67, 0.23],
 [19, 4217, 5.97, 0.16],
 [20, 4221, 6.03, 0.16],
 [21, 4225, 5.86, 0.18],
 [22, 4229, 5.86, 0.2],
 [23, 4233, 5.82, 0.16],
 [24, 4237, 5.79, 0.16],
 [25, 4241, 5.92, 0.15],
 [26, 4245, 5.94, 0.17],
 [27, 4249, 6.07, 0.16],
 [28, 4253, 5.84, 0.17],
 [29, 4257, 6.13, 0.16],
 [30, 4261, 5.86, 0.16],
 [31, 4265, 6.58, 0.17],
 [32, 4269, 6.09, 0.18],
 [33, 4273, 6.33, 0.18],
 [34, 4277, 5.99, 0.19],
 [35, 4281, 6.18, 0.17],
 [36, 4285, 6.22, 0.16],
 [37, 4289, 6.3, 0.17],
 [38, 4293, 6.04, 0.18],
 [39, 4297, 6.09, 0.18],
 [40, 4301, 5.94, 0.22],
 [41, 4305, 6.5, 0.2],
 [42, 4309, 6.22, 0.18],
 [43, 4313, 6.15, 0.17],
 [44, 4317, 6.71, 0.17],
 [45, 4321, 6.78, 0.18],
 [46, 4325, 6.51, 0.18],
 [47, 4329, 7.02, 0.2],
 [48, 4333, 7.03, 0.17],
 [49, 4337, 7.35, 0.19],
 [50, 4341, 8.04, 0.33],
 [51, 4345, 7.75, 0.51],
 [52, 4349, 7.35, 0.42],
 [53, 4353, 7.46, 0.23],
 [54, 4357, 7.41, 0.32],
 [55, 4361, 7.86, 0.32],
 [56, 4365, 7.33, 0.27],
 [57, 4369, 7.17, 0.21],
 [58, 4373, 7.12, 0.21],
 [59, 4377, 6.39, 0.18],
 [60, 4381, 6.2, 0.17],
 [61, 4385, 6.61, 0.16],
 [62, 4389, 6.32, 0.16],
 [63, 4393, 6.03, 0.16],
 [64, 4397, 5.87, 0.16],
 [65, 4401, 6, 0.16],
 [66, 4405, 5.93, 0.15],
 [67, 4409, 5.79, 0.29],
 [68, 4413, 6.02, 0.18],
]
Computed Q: -3.8 angstrom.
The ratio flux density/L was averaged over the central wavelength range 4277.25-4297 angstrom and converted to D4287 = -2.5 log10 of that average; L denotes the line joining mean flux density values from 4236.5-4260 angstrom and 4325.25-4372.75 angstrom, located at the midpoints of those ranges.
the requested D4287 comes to 0.06 mag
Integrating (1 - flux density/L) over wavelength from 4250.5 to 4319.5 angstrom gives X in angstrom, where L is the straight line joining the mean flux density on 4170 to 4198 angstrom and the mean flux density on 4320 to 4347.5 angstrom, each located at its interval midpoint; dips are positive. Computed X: 5.9 angstrom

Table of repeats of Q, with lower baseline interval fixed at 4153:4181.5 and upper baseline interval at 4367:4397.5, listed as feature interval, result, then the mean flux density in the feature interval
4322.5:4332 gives -0.7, 6.79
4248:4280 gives 0.4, 6.11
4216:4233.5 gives 0.5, 5.91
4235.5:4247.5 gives 0.5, 5.9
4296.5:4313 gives 0.3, 6.19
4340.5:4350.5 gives -2.0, 7.68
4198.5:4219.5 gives 1.0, 5.78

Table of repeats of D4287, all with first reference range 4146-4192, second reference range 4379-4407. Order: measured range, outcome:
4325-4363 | -0.21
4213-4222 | 0.02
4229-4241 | 0.04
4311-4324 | -0.08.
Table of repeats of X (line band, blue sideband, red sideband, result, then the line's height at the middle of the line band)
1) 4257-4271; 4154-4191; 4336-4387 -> 0.9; 6.57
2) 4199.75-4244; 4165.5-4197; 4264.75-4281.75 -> 1.3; 6.01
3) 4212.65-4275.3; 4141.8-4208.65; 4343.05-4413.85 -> 2.0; 6.19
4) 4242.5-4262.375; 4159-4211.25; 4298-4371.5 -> 1.3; 6.38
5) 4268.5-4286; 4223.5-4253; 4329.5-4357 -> 0.8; 6.48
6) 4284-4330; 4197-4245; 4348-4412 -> -0.6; 6.28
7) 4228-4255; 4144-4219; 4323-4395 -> 1.7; 6.29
